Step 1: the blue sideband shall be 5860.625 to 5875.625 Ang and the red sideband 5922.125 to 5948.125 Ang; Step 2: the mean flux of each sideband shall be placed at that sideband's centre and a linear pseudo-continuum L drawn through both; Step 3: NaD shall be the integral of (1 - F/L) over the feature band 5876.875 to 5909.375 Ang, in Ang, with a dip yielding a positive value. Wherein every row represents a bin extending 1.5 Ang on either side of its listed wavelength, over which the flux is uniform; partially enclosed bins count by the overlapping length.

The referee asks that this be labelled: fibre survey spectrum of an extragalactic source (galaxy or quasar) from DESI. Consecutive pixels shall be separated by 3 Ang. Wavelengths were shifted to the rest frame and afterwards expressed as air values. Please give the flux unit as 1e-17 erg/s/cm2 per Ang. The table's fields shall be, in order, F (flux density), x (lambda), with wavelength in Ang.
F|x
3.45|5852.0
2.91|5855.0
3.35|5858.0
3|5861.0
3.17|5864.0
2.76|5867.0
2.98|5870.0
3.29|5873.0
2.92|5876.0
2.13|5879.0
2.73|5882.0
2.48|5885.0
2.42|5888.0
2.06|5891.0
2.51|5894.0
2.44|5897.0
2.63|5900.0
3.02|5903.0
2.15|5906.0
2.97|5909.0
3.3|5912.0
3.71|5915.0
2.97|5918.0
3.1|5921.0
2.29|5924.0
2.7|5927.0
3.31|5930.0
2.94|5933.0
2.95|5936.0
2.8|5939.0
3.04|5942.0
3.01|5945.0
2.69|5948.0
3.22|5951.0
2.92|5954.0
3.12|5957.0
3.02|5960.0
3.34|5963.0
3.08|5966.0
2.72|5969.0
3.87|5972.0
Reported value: 5.2 Ang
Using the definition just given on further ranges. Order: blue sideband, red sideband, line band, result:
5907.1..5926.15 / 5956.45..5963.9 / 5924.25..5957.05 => 1.6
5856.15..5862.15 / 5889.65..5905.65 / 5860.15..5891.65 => 1.7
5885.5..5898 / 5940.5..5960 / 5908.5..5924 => -3.0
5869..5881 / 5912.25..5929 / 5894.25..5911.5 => 1.5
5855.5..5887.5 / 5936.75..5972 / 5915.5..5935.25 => 0.3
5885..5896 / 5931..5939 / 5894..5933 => -3.1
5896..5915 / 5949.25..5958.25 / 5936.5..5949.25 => 0.5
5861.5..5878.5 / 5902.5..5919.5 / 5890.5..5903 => 2.0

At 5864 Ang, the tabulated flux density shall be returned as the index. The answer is 3.17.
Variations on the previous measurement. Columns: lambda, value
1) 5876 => 2.92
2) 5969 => 2.72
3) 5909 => 2.97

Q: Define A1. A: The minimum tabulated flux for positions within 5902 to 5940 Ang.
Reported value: 2.15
